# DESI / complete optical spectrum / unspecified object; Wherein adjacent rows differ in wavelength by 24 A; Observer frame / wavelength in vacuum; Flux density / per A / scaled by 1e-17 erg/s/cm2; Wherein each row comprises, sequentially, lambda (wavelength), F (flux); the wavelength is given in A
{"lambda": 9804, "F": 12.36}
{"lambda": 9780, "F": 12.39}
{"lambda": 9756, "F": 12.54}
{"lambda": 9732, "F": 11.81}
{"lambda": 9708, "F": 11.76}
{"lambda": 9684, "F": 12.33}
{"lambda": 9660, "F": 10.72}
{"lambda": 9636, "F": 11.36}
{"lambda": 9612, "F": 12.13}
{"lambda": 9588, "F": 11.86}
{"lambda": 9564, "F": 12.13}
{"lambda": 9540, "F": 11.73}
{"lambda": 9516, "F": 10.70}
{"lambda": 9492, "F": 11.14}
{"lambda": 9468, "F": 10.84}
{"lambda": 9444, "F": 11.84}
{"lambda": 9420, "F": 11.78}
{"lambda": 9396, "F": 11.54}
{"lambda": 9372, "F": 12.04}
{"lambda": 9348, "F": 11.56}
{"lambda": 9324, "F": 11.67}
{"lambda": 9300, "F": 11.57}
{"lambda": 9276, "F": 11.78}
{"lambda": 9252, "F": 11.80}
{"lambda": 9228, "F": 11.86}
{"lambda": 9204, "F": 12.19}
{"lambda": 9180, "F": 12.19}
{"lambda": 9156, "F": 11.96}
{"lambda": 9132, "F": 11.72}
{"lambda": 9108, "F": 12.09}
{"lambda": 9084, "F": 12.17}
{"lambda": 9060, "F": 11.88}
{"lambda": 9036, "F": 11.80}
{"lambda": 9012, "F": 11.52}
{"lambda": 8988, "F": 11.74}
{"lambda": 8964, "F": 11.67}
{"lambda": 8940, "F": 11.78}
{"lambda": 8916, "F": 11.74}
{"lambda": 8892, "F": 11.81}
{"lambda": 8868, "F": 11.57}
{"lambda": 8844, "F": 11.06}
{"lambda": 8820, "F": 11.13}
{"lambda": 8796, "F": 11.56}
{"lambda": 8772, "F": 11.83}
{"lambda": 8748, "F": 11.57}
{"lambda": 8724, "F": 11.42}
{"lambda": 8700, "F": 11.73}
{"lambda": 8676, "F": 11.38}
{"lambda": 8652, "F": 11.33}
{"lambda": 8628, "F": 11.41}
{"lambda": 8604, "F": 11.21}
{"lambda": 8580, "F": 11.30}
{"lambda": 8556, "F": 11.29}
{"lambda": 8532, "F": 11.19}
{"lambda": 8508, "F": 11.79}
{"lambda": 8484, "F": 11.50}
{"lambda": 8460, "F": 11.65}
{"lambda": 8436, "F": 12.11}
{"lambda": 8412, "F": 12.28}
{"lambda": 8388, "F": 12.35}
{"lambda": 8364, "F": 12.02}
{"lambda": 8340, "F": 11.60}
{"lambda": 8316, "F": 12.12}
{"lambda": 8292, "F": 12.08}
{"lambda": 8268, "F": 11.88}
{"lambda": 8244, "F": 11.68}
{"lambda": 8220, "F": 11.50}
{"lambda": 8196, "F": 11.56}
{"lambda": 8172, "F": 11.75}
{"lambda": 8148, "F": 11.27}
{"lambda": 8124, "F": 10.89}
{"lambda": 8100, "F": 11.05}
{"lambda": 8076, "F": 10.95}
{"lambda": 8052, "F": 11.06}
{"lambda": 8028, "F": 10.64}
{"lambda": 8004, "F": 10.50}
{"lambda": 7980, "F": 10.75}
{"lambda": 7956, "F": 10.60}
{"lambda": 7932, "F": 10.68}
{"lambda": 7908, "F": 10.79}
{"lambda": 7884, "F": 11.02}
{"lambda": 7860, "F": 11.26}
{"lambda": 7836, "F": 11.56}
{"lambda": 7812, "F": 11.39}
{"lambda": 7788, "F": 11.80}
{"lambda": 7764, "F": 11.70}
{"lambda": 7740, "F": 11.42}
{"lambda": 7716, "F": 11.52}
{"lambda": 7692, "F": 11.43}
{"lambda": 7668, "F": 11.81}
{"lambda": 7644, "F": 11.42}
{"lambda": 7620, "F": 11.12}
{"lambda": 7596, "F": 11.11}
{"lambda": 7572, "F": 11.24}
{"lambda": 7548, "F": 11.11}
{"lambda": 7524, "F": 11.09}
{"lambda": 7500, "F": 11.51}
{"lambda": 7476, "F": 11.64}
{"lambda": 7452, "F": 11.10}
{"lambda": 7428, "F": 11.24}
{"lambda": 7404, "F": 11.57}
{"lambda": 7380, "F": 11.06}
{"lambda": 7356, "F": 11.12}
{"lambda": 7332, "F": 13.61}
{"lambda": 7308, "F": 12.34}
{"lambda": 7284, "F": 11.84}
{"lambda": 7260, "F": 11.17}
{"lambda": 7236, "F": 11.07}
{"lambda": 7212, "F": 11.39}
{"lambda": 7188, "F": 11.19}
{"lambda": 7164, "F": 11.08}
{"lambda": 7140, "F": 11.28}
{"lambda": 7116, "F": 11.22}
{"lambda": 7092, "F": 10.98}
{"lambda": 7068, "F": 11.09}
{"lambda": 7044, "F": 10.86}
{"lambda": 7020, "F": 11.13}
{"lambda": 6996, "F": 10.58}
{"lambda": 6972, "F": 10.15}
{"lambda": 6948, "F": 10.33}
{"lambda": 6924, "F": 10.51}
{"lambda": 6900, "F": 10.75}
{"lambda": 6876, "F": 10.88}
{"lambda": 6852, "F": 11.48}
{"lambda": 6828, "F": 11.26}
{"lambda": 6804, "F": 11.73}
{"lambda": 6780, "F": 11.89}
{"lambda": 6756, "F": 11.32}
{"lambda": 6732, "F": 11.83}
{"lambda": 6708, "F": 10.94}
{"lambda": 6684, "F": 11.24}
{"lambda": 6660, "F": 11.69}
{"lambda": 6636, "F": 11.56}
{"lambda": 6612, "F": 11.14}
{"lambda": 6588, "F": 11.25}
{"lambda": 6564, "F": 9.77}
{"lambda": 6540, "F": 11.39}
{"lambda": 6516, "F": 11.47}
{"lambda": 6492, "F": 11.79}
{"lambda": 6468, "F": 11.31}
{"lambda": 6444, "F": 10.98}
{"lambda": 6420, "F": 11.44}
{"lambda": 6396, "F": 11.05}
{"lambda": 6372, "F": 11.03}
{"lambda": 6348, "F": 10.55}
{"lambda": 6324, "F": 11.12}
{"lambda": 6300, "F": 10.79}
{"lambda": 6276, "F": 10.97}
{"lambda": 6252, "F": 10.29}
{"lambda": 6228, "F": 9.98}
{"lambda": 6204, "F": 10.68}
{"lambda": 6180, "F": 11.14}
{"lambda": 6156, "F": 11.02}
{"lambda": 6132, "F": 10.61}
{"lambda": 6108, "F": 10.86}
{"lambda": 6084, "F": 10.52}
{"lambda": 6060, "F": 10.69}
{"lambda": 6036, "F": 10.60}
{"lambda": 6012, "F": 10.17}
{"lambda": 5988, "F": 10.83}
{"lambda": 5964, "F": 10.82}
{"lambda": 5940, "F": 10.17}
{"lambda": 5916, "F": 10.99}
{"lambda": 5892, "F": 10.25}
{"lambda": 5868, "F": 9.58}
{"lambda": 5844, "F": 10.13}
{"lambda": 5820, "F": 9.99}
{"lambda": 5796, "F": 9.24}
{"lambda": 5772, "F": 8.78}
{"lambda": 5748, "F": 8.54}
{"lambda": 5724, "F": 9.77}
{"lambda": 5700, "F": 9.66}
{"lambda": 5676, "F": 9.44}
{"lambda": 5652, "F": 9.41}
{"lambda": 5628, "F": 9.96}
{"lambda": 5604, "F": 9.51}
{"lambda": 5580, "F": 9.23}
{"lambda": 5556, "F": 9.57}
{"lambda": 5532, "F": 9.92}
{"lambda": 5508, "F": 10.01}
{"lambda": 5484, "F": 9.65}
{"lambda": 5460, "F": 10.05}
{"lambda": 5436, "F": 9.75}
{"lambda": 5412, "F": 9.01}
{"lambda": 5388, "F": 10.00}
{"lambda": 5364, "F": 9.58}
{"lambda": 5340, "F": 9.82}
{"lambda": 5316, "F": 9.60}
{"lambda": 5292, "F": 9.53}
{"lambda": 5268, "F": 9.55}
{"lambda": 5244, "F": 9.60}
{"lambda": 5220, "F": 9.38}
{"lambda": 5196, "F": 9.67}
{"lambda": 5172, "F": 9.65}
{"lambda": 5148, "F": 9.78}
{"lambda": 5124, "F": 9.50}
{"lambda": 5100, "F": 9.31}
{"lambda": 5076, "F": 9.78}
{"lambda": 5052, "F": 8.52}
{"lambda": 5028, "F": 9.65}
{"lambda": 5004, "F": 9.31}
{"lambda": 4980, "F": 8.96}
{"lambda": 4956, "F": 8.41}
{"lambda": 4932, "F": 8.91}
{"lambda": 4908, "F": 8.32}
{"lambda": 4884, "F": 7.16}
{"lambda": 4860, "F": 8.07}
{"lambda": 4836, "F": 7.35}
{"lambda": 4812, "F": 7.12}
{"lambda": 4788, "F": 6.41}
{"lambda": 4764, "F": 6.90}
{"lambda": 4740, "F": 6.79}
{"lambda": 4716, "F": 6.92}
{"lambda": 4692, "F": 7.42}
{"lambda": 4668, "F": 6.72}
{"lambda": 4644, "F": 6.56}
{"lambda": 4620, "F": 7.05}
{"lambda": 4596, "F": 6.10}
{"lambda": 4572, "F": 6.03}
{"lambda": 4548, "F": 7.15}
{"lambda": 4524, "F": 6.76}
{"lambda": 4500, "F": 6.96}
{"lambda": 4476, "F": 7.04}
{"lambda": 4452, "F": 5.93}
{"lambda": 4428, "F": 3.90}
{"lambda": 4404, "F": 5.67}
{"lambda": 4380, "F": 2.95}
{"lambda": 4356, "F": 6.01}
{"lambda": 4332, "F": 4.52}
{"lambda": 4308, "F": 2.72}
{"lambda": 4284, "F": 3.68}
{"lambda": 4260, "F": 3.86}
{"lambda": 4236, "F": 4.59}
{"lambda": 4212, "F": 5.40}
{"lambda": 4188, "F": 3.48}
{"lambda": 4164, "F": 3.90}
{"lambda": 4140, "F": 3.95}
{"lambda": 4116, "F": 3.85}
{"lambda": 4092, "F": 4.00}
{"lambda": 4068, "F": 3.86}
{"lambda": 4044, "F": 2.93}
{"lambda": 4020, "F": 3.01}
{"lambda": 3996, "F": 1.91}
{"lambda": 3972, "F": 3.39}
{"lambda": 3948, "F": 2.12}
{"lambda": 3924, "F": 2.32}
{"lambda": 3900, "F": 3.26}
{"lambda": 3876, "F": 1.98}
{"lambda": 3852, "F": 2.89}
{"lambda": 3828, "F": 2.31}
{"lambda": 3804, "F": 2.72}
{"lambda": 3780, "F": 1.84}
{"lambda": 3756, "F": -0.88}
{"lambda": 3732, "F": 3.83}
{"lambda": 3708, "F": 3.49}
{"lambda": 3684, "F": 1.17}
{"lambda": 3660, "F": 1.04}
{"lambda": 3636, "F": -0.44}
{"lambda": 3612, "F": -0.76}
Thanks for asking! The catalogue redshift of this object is 0.11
